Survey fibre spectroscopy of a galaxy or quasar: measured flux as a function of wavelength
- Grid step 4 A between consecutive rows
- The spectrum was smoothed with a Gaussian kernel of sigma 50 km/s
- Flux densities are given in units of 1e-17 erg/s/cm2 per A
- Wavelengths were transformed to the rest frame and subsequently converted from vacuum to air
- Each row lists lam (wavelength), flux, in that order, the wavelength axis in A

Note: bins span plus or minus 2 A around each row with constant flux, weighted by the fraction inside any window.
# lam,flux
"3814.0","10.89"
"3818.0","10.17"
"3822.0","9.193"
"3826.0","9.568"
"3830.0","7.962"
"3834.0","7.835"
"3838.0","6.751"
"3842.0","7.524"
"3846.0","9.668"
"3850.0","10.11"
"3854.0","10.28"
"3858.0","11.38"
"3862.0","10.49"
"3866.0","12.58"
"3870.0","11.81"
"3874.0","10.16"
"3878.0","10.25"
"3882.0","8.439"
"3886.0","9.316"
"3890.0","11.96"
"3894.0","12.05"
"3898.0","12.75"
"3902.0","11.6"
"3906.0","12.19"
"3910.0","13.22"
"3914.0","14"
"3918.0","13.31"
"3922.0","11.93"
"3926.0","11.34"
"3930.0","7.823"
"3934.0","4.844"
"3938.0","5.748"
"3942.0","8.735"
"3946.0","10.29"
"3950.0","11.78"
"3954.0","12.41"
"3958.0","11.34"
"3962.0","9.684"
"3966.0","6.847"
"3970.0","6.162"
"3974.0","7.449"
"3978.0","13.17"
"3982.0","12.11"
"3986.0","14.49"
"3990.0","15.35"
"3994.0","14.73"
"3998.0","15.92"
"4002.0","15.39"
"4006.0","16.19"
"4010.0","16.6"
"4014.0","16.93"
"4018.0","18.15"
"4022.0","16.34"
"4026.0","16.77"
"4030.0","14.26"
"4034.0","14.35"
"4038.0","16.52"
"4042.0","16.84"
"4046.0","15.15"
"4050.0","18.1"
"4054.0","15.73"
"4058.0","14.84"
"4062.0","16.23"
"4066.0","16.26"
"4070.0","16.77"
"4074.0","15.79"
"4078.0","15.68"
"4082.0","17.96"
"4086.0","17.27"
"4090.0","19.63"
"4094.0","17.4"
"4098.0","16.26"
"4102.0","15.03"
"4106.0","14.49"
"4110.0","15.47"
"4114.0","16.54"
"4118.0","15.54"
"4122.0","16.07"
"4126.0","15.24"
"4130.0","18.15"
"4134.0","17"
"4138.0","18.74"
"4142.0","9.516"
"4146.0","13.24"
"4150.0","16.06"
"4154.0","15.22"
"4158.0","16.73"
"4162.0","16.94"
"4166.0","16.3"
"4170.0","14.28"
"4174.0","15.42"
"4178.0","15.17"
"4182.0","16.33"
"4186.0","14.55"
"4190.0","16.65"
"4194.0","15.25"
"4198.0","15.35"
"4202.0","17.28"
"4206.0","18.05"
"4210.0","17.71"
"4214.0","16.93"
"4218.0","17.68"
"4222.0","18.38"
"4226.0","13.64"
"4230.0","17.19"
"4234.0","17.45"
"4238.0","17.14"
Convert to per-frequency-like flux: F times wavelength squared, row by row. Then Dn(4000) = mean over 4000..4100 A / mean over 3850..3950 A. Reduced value 1.7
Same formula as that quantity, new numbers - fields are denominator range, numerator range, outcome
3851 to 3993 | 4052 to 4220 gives 1.66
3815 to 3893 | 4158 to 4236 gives 1.98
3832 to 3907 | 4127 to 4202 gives 1.75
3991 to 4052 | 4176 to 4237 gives 1.12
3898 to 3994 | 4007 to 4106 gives 1.60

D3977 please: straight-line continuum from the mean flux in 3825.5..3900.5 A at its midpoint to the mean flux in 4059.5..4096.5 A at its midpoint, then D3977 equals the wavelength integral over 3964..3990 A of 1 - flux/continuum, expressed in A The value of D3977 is 6.3 A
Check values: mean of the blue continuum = 10.1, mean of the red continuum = 17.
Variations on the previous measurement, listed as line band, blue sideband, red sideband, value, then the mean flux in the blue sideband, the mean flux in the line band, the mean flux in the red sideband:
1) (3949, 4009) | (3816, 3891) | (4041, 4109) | 5.8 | 9.73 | 12.3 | 16.4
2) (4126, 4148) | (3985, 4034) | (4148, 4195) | 0.6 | 15.9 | 15.3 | 15.8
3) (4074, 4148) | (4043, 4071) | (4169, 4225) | 0.8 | 16.2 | 16.1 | 16.3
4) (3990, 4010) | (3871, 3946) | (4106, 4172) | -4.9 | 10.5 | 15.6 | 15.7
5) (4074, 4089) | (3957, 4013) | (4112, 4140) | -1.5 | 12.6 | 17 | 16.8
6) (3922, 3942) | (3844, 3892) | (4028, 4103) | 7.0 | 10.5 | 8.02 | 16.3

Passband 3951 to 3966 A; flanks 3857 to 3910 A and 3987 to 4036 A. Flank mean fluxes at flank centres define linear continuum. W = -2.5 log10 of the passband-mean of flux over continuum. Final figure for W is 0.295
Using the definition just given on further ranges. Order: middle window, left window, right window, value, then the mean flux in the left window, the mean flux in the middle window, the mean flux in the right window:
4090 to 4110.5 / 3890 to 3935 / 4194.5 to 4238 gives -0.09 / 11.5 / 16.1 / 16.9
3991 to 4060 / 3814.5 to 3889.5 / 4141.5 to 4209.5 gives -0.24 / 9.71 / 16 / 15.6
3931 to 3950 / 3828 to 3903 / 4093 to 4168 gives 0.43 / 10.1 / 7.89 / 15.8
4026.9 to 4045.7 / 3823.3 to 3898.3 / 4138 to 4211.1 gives -0.18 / 9.98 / 15.5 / 15.6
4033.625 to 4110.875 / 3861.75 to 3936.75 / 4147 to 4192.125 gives -0.17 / 11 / 16.3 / 15.7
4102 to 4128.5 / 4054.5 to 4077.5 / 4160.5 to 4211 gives 0.03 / 15.9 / 15.6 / 16.1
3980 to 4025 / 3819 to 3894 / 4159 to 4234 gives -0.24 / 9.8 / 15.7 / 16.3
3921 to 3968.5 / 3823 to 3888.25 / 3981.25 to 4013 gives 0.38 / 9.63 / 9.31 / 15.3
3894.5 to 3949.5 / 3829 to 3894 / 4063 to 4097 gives 0.11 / 9.88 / 10.7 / 17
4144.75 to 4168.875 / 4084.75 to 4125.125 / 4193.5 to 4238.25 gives 0.05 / 16.3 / 15.8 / 16.9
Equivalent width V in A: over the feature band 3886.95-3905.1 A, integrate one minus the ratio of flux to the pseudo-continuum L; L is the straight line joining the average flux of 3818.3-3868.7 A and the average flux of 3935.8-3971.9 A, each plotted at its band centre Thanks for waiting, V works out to -5.0 A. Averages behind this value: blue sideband 9.5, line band 11.9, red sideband 9.21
